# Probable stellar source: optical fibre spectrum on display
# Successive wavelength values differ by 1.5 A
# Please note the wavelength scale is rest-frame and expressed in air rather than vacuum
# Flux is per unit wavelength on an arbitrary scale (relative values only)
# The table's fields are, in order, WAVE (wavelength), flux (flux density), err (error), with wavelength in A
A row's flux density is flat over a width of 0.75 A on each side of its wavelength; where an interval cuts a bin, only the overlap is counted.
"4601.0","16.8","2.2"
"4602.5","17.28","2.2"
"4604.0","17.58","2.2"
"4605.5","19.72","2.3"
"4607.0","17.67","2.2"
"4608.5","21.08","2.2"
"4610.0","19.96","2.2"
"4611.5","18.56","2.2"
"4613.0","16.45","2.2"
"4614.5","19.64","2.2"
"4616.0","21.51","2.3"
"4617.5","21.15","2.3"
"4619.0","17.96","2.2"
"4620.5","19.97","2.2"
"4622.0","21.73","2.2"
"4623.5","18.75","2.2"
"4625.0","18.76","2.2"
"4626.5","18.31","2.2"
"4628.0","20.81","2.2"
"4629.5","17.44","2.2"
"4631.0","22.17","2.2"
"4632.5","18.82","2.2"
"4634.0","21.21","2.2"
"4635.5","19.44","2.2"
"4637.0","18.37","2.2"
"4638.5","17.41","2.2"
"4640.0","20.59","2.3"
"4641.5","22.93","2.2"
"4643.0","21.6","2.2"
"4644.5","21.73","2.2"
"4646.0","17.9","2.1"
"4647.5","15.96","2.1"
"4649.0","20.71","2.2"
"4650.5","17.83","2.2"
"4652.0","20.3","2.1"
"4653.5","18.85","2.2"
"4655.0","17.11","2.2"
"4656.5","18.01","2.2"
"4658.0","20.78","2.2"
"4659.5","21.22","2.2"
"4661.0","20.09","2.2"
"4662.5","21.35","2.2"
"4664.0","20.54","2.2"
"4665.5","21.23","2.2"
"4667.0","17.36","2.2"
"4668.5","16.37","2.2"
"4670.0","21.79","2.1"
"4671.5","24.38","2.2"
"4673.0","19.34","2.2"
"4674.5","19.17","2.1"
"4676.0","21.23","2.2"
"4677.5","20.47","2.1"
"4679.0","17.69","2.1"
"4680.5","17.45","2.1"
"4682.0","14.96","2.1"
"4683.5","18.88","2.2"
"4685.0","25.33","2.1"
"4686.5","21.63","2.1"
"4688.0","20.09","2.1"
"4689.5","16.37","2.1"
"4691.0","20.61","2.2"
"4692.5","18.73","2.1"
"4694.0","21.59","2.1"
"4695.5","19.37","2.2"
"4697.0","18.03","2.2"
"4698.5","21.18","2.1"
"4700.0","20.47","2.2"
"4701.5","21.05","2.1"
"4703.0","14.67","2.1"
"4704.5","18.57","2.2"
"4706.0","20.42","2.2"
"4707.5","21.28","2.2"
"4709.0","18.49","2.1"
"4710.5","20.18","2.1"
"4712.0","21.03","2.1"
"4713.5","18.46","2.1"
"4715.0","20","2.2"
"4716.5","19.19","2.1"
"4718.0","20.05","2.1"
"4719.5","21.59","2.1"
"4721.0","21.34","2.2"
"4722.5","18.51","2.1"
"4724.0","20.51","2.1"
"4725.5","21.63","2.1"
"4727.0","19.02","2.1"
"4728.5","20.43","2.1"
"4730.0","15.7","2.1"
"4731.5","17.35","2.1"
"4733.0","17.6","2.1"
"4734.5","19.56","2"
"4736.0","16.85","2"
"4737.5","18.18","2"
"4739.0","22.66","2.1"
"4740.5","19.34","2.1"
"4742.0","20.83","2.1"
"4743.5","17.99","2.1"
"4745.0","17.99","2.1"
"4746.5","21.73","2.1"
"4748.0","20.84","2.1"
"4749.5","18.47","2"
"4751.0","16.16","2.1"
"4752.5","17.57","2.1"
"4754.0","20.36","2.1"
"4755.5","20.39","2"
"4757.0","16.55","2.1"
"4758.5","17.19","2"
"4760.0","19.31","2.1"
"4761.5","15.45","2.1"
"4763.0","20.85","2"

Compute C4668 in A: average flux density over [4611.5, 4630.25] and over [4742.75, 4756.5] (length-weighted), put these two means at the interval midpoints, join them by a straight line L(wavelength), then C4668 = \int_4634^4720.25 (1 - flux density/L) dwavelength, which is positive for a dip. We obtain -2.2 A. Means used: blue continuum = 19.3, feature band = 19.7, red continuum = 19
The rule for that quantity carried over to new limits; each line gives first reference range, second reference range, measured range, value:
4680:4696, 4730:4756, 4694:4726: -0.9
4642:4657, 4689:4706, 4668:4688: -0.8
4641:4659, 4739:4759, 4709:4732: -0.6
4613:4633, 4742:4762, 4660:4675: -0.7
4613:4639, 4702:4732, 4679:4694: 0.1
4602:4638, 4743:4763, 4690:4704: -0.4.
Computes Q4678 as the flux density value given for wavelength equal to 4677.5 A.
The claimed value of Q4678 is 20.47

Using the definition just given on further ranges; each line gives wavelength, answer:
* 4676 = 21.23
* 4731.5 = 17.35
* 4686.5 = 21.63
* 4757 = 16.55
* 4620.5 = 19.97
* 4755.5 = 20.39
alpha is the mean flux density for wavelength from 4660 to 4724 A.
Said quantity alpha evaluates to 19.8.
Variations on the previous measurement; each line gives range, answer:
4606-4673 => 19.7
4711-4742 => 19.5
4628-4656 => 19.5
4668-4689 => 19.9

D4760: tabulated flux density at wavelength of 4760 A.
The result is 19.31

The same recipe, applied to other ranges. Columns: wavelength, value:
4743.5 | 17.99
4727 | 19.02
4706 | 20.42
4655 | 17.11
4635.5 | 19.44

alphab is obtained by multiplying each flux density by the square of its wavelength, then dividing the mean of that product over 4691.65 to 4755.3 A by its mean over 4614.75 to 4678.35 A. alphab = 1.01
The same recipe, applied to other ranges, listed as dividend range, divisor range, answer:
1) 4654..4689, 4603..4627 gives 1.05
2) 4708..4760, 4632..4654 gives 1.02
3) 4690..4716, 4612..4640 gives 1.04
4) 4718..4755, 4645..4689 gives 1.01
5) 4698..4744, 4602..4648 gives 1.04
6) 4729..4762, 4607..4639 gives 1.01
